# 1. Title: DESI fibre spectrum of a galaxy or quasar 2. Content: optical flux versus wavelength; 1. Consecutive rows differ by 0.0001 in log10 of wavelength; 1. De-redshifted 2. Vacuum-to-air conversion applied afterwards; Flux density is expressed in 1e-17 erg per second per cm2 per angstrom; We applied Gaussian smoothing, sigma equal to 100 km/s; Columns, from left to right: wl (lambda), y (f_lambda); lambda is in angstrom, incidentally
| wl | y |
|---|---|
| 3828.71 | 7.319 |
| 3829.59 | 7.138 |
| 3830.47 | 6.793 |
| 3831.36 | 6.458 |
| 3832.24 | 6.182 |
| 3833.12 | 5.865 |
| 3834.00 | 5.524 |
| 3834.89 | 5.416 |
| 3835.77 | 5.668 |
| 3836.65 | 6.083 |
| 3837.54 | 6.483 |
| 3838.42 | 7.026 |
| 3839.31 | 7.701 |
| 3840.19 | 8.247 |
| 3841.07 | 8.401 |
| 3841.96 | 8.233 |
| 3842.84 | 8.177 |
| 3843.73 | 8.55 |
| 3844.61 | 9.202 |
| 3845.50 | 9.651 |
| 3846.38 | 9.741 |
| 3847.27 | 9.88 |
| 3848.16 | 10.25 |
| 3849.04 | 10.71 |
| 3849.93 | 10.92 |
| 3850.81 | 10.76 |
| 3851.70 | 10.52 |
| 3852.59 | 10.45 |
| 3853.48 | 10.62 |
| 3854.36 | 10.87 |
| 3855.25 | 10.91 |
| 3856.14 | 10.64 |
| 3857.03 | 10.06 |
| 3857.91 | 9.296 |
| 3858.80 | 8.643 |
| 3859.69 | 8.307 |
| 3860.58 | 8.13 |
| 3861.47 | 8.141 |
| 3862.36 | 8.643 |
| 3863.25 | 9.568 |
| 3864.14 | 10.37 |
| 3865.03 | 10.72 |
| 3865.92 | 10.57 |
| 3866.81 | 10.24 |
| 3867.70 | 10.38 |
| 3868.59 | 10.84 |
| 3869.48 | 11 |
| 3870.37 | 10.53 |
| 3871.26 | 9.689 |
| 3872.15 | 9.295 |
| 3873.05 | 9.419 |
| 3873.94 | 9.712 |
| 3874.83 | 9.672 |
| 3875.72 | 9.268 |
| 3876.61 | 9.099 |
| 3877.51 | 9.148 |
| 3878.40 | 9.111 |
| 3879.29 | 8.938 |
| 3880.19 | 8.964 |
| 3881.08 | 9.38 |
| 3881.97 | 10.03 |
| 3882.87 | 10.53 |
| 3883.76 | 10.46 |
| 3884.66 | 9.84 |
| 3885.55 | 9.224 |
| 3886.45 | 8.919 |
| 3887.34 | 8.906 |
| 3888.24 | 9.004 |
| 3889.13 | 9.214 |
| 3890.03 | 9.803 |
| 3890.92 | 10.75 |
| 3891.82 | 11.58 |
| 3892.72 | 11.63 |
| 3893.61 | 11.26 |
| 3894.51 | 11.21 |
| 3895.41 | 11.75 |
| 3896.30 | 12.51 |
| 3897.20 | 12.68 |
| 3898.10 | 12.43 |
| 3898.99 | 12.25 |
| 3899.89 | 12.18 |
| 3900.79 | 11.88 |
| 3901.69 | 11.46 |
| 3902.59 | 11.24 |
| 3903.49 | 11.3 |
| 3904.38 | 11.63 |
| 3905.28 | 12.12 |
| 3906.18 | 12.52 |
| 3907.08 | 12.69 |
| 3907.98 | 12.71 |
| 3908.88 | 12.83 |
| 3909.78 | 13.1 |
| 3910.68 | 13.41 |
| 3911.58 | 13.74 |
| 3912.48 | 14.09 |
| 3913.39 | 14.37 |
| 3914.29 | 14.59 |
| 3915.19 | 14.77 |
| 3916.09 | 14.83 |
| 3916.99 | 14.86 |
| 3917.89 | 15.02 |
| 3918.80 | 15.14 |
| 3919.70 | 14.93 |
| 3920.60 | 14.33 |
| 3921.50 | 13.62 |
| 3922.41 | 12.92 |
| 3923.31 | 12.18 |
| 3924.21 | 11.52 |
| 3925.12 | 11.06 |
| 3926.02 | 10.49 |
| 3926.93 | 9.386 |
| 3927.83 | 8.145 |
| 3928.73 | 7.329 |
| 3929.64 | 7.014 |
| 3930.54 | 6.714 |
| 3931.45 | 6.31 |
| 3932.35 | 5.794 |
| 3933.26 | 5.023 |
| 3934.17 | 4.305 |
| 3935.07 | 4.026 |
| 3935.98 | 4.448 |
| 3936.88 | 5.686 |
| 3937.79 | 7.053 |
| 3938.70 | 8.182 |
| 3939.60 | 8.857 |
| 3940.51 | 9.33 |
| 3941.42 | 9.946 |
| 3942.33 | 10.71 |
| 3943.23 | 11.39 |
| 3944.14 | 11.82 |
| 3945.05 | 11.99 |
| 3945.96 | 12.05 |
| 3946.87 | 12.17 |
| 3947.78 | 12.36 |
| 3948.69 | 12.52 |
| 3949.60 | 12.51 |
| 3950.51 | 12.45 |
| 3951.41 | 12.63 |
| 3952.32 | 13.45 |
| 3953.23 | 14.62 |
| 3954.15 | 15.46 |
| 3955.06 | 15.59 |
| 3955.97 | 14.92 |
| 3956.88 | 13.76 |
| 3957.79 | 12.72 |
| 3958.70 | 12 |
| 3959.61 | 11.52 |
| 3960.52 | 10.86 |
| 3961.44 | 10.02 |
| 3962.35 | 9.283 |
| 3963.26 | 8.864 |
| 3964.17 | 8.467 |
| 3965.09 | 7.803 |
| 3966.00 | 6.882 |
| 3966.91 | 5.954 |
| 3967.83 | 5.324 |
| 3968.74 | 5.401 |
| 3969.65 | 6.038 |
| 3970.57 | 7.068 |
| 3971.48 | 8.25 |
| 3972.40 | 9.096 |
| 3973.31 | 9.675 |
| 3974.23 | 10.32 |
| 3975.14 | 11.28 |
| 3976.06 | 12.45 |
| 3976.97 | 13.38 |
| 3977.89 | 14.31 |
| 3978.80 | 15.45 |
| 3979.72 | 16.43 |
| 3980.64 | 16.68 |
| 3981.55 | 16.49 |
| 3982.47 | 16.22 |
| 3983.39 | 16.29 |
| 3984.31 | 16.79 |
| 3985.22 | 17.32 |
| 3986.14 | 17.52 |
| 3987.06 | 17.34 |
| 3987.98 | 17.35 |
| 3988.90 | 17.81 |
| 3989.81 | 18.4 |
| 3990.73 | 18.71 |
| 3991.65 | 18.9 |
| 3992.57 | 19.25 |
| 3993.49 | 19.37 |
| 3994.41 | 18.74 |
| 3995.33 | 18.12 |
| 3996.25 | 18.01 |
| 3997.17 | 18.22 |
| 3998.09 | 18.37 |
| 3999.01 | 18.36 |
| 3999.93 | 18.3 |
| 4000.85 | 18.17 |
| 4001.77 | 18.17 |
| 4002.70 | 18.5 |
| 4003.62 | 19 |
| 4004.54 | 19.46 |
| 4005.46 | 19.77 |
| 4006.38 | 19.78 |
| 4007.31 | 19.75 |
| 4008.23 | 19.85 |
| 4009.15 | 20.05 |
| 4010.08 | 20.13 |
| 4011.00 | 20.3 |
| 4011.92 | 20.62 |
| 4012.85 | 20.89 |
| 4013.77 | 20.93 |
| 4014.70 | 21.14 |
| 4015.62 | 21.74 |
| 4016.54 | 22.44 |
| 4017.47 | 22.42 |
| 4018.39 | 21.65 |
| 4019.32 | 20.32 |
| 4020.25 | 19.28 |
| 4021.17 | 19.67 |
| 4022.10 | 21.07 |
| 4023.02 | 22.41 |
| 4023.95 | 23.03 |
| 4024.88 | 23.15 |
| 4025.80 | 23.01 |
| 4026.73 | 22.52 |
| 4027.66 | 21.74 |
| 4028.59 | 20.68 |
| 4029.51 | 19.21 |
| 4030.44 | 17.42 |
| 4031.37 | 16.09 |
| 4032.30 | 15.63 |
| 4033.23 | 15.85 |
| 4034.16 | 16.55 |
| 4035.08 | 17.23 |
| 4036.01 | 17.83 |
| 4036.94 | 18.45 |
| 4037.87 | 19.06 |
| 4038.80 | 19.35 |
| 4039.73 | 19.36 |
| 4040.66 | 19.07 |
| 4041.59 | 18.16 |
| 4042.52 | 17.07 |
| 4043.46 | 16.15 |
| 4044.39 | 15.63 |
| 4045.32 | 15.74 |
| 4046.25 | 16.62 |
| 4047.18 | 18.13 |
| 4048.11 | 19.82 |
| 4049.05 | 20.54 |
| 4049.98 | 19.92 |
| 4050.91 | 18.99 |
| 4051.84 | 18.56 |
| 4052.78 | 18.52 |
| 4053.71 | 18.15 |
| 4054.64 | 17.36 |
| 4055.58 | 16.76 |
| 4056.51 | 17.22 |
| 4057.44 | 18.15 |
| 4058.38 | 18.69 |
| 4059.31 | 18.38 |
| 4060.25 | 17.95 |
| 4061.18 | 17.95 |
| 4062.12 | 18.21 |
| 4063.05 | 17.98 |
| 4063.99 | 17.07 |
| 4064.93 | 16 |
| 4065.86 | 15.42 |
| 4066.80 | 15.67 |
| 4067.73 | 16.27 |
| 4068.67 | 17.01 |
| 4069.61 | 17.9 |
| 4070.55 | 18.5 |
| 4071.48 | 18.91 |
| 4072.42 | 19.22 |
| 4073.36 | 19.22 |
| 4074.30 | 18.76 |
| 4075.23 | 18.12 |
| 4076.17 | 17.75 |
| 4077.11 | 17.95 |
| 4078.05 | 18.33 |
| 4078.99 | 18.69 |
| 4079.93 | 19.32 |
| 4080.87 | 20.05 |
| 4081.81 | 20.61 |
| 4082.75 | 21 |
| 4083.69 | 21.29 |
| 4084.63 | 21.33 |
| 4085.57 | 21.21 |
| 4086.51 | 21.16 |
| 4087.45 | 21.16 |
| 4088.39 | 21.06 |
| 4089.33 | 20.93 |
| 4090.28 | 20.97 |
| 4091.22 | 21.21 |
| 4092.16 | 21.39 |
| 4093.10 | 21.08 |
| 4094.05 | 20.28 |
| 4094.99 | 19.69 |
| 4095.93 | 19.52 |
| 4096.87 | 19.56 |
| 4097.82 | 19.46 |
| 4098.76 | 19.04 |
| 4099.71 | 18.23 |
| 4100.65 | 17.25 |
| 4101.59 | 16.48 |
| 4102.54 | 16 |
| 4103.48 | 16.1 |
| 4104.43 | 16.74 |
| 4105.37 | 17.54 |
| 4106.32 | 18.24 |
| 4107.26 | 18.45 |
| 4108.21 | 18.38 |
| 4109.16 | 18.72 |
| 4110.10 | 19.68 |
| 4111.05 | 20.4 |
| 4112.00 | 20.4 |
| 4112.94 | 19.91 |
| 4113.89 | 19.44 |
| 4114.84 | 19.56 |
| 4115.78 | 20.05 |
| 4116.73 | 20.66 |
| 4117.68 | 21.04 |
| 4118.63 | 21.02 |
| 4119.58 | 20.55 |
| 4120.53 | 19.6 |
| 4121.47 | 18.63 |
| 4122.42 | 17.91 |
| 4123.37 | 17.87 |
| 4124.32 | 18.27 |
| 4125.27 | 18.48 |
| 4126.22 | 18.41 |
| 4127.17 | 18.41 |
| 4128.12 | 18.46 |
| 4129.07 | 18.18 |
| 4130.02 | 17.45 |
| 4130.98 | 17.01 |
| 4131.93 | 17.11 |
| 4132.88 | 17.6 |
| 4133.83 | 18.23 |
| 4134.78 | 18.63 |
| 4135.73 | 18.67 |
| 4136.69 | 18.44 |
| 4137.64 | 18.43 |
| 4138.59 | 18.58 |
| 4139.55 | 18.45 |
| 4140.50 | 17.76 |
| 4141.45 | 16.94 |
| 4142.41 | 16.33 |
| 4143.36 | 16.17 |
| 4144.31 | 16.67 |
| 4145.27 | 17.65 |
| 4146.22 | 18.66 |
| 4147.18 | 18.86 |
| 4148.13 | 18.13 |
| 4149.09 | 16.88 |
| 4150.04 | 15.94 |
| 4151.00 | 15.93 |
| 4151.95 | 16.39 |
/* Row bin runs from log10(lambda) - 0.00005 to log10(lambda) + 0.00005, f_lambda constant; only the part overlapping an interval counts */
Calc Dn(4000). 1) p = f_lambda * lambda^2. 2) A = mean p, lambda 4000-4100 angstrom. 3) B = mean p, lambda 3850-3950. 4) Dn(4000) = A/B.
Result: 1.96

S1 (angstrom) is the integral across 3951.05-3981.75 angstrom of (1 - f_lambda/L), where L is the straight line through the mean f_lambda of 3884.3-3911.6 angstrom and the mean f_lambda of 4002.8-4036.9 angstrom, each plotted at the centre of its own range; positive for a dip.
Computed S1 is 9.5 angstrom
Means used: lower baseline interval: 11.5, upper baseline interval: 20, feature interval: 11.2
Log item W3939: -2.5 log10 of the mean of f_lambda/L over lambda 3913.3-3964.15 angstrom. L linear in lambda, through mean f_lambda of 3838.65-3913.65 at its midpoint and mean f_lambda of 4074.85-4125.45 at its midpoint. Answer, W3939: 0.17 mag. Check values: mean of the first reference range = 10.4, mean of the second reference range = 19.4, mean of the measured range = 11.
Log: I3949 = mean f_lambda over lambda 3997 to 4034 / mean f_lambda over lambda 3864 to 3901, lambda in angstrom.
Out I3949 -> 1.9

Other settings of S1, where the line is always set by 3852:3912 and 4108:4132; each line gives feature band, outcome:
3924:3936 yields 4.9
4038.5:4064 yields -2.2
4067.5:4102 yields -3.2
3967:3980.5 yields 3.4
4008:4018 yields -3.8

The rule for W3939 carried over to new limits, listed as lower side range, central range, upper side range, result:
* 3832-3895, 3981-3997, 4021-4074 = -0.15 mag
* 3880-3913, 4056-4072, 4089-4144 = -0.03 mag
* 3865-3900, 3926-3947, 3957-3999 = 0.43 mag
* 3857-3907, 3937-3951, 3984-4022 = 0.36 mag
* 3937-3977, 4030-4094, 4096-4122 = -0.14 mag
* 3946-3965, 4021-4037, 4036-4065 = -0.17 mag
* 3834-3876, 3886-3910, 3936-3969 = -0.16 mag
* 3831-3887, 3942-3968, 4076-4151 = 0.12 mag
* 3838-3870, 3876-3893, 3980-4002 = 0.18 mag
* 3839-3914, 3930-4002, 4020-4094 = 0.19 mag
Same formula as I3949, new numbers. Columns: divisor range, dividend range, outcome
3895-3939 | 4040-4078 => 1.61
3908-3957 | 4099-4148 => 1.63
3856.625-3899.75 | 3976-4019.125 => 1.85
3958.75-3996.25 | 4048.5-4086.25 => 1.40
